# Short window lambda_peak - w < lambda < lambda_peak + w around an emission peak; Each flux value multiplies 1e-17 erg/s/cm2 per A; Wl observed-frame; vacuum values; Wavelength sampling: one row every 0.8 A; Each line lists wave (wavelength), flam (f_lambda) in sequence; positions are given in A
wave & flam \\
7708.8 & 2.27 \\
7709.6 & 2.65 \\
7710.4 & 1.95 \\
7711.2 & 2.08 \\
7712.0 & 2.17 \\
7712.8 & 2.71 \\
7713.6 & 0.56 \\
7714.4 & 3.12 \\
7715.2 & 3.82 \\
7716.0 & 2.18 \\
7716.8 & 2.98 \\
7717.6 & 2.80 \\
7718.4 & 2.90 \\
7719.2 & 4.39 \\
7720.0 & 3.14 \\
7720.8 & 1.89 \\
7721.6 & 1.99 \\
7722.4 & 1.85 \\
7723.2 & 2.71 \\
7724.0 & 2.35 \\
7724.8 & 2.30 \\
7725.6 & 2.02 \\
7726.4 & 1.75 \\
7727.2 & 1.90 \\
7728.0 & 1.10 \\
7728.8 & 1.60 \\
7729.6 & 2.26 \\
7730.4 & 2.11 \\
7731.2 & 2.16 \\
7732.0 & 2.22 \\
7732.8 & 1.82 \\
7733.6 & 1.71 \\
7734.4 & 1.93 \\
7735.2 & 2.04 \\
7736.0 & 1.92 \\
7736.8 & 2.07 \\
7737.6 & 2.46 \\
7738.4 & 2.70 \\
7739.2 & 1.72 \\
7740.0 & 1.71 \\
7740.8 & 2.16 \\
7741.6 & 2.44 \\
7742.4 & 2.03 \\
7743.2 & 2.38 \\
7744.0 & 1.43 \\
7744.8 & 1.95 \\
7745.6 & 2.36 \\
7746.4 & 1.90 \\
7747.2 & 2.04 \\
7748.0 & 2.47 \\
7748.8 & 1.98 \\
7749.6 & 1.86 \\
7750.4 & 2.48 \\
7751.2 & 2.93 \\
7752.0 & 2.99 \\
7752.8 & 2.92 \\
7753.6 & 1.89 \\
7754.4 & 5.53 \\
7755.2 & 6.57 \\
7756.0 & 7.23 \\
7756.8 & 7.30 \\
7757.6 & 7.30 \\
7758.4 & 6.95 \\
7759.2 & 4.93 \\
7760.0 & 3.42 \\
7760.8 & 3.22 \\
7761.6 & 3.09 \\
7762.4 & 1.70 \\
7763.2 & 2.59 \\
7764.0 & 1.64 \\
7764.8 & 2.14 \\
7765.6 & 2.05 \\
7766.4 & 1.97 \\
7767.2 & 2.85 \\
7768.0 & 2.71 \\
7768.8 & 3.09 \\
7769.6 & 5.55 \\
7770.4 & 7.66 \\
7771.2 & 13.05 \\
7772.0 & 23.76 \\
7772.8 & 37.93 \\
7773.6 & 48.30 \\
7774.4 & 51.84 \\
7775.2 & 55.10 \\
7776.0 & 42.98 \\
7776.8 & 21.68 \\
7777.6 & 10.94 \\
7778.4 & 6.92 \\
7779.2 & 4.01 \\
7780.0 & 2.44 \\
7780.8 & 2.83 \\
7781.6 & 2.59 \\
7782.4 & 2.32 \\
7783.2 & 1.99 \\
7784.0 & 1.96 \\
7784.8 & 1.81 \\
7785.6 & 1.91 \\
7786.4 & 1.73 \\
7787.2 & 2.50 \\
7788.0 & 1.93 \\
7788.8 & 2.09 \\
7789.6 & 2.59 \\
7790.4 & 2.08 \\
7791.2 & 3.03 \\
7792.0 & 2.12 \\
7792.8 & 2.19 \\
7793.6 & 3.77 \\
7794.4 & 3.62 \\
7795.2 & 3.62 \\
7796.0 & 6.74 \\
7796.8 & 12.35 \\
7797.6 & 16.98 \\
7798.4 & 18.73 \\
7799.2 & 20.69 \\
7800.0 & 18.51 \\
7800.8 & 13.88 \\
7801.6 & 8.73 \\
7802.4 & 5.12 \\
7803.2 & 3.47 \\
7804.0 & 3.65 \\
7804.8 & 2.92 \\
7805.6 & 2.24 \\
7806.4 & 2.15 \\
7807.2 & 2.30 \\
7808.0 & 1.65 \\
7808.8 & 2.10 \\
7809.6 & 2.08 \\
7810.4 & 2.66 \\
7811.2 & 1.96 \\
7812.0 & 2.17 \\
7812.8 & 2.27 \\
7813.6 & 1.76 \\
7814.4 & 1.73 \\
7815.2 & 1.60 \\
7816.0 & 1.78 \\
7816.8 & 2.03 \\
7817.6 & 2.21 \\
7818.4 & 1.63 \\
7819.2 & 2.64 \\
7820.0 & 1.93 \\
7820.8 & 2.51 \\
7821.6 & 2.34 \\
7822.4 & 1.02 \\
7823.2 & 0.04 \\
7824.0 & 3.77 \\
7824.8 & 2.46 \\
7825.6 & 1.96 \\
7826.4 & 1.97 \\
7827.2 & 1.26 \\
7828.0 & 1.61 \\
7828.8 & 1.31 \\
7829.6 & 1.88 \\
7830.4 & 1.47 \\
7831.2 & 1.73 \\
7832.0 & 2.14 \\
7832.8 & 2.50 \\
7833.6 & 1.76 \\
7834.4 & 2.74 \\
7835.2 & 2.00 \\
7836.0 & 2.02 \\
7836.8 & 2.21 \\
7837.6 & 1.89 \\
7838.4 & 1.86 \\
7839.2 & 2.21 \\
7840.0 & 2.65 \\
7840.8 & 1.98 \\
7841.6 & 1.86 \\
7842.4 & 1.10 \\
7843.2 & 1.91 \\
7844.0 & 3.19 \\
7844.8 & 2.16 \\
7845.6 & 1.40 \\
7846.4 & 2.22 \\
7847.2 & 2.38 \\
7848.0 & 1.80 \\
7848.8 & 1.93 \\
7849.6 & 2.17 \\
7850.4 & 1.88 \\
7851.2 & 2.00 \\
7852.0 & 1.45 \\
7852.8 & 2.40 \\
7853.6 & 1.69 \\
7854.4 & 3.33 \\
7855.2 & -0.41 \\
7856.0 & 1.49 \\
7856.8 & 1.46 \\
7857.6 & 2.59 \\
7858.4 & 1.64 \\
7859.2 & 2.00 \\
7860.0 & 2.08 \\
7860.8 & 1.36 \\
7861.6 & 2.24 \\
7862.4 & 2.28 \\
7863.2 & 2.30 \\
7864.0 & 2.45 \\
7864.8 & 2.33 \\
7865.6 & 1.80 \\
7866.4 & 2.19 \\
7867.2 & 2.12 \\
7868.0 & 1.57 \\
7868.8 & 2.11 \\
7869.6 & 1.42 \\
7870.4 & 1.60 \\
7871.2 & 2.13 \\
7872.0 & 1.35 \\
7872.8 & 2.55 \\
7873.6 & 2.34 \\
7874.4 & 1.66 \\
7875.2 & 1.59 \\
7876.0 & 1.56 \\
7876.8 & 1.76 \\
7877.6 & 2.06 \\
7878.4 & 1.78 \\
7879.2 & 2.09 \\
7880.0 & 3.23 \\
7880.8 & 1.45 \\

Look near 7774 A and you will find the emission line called H-alpha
